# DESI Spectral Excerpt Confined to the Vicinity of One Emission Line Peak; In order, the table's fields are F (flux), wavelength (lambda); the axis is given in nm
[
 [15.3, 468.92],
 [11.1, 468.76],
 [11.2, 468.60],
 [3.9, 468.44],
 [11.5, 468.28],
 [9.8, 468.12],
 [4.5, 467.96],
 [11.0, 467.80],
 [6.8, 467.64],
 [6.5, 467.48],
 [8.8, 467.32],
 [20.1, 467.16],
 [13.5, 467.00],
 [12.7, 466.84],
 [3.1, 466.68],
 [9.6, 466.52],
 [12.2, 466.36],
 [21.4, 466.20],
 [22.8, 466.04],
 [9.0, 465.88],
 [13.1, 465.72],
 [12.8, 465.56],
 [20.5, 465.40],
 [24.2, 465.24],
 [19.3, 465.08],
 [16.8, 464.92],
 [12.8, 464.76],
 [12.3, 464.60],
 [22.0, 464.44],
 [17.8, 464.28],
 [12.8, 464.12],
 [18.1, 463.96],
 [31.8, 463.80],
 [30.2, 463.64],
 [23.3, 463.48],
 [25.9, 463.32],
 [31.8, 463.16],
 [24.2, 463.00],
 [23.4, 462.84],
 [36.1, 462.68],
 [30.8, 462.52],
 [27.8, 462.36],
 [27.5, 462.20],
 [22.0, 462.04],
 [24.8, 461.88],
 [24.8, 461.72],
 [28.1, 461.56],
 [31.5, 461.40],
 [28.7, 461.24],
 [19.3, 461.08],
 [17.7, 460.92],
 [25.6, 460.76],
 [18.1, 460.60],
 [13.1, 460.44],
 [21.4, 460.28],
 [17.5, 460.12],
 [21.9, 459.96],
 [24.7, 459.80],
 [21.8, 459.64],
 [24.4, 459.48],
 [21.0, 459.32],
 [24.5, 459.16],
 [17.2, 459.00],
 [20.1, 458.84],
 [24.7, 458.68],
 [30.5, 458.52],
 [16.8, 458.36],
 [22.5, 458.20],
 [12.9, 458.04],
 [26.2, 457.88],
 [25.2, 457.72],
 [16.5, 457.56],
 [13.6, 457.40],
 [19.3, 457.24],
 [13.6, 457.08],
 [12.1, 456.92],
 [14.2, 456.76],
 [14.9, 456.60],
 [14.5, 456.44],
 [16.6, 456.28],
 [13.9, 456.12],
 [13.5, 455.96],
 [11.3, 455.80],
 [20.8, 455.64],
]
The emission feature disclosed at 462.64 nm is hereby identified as C III]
